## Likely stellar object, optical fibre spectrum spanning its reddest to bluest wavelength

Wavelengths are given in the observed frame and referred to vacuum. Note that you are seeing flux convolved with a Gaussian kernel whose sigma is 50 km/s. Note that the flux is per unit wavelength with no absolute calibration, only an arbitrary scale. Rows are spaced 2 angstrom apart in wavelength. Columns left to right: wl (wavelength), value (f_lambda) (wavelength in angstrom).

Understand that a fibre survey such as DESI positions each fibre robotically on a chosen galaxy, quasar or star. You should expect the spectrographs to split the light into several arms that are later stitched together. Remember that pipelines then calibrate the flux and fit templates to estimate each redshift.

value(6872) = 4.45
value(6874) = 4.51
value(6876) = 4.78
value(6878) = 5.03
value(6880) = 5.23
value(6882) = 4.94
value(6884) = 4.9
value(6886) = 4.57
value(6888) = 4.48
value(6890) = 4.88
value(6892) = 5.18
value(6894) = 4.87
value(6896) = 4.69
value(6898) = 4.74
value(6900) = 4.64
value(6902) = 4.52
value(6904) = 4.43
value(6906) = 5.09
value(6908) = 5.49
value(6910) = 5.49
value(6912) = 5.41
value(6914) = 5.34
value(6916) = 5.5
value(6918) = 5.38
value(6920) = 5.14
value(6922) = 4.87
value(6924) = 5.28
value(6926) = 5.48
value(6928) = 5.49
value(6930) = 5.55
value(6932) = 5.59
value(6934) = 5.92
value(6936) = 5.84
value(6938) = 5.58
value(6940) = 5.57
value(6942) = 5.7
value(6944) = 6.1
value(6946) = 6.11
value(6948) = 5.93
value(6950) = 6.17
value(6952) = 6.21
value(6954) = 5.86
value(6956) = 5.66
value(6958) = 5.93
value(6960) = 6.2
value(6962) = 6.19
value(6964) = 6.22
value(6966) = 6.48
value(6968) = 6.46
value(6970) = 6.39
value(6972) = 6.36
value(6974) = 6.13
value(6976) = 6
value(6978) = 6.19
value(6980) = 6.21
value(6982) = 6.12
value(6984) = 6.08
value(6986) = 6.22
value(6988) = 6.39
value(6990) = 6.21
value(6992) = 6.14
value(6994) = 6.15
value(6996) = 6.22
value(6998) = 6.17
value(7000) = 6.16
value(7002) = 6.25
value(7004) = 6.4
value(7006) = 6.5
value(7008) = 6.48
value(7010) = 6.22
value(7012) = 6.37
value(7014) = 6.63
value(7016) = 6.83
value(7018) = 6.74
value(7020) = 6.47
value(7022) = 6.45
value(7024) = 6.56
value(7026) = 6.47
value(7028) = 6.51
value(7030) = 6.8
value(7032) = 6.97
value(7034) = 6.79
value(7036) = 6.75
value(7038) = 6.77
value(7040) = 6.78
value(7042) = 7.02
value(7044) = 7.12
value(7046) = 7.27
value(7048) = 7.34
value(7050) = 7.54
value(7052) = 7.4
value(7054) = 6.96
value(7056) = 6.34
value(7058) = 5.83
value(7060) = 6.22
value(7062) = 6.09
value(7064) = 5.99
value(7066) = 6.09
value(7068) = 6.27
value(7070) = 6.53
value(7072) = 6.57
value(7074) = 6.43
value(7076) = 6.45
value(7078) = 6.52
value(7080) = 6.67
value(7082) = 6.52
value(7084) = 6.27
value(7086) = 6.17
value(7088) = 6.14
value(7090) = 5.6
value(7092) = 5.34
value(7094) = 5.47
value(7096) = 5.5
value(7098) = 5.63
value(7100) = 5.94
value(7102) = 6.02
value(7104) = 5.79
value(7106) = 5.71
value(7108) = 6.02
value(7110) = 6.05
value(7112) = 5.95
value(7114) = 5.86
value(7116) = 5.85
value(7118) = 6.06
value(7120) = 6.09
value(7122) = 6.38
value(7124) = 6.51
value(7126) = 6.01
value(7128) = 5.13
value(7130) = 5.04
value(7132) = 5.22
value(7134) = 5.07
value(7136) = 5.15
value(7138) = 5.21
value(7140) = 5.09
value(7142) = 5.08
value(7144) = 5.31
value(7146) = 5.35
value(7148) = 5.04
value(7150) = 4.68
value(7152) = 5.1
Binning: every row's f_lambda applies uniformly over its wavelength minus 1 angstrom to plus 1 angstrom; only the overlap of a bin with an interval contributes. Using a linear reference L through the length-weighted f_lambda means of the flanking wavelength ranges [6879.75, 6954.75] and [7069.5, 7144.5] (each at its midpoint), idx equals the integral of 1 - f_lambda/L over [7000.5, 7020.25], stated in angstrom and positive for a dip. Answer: -3.2 angstrom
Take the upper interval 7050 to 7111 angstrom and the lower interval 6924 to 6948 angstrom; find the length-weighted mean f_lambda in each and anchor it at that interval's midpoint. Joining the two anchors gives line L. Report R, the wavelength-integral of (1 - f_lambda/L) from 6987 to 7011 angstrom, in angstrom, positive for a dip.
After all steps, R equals -1.47 angstrom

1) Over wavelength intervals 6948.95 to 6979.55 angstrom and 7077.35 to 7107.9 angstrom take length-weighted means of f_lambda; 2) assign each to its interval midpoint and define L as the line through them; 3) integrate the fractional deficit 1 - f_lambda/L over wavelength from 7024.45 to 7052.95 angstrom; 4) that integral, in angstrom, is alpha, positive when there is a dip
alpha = -4.3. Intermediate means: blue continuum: 6.16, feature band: 6.96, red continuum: 5.95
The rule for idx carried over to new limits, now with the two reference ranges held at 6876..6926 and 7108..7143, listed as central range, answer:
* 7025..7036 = -2.7 angstrom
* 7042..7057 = -4.7 angstrom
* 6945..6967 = -3.9 angstrom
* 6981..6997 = -2.8 angstrom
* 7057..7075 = -2.5 angstrom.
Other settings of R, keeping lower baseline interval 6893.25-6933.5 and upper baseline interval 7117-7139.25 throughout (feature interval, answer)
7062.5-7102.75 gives -4.3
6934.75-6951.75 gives -2.2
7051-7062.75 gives -2.2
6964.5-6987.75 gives -4.2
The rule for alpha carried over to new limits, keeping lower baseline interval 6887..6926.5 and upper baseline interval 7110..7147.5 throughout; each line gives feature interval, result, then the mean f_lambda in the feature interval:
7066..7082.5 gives -3.1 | 6.47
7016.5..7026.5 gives -2.3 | 6.56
